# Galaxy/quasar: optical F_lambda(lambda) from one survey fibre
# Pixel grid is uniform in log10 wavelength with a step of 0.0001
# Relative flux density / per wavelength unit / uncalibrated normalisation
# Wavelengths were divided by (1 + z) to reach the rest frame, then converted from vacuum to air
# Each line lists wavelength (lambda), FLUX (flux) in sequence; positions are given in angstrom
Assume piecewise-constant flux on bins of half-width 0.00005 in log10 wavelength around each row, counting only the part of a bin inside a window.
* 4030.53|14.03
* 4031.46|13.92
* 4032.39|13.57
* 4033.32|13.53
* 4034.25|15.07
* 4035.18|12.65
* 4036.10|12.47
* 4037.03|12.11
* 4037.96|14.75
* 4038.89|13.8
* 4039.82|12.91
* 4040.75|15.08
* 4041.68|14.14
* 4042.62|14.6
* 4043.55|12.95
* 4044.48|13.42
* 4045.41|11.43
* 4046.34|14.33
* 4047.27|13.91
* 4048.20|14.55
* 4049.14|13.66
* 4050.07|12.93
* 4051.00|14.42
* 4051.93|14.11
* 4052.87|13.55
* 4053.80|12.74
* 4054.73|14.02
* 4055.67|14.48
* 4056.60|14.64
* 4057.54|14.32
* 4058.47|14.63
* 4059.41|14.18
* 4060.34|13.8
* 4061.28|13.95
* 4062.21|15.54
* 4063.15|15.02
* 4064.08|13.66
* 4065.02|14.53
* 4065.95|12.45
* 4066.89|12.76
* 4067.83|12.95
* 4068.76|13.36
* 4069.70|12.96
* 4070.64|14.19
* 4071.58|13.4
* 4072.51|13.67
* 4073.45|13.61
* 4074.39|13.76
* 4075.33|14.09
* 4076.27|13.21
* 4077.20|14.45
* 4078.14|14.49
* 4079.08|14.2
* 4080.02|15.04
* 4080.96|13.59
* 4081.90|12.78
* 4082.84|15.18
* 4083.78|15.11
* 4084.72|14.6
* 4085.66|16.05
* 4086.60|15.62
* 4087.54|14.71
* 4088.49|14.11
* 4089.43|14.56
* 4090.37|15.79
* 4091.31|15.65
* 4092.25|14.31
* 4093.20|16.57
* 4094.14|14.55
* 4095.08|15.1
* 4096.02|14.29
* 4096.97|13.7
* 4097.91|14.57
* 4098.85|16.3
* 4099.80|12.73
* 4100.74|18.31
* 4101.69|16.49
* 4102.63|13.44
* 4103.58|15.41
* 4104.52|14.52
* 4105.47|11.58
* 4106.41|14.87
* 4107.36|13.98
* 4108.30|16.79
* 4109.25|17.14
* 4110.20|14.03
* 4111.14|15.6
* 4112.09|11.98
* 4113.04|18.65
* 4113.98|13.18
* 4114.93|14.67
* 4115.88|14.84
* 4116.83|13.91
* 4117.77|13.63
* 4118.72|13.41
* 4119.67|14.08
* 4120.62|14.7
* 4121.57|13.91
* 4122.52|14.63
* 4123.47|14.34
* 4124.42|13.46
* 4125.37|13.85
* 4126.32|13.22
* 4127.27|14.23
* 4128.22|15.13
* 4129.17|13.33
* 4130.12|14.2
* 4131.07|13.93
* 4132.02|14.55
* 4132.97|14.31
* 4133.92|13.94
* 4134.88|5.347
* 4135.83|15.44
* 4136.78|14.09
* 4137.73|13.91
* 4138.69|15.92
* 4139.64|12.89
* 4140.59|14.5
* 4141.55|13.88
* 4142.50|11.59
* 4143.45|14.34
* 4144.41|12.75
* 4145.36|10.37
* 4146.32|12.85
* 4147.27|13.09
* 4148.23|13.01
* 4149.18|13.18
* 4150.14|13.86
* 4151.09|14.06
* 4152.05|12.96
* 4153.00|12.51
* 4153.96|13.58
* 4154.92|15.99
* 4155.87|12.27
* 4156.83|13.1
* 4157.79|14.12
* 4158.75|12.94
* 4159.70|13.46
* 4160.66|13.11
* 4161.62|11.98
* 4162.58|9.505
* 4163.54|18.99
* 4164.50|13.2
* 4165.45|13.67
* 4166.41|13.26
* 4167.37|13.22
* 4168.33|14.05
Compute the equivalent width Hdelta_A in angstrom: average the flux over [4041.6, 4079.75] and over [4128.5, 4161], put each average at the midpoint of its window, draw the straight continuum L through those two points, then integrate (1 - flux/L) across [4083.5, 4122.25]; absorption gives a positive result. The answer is -3.5 angstrom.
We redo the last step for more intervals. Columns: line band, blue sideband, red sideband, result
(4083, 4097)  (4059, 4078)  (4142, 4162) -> -1.45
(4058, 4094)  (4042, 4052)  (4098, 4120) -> -0.27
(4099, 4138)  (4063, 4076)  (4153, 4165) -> -2.13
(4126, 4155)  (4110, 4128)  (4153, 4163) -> 0.29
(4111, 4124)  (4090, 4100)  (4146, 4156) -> -0.03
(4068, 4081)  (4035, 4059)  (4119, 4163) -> -0.20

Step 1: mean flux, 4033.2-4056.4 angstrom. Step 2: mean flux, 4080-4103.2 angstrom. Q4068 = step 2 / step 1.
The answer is 1.09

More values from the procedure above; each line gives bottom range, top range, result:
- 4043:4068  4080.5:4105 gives 1.08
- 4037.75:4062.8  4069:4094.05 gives 1.04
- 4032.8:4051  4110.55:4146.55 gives 1.01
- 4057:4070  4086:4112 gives 1.08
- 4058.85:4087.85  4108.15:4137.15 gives 1.00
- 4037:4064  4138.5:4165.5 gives 0.96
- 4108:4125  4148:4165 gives 0.92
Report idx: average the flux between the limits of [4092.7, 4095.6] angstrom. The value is 15.4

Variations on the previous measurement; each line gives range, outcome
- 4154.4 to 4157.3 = 13.8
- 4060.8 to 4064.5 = 14.6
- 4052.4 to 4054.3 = 13.2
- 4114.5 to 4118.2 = 14.3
